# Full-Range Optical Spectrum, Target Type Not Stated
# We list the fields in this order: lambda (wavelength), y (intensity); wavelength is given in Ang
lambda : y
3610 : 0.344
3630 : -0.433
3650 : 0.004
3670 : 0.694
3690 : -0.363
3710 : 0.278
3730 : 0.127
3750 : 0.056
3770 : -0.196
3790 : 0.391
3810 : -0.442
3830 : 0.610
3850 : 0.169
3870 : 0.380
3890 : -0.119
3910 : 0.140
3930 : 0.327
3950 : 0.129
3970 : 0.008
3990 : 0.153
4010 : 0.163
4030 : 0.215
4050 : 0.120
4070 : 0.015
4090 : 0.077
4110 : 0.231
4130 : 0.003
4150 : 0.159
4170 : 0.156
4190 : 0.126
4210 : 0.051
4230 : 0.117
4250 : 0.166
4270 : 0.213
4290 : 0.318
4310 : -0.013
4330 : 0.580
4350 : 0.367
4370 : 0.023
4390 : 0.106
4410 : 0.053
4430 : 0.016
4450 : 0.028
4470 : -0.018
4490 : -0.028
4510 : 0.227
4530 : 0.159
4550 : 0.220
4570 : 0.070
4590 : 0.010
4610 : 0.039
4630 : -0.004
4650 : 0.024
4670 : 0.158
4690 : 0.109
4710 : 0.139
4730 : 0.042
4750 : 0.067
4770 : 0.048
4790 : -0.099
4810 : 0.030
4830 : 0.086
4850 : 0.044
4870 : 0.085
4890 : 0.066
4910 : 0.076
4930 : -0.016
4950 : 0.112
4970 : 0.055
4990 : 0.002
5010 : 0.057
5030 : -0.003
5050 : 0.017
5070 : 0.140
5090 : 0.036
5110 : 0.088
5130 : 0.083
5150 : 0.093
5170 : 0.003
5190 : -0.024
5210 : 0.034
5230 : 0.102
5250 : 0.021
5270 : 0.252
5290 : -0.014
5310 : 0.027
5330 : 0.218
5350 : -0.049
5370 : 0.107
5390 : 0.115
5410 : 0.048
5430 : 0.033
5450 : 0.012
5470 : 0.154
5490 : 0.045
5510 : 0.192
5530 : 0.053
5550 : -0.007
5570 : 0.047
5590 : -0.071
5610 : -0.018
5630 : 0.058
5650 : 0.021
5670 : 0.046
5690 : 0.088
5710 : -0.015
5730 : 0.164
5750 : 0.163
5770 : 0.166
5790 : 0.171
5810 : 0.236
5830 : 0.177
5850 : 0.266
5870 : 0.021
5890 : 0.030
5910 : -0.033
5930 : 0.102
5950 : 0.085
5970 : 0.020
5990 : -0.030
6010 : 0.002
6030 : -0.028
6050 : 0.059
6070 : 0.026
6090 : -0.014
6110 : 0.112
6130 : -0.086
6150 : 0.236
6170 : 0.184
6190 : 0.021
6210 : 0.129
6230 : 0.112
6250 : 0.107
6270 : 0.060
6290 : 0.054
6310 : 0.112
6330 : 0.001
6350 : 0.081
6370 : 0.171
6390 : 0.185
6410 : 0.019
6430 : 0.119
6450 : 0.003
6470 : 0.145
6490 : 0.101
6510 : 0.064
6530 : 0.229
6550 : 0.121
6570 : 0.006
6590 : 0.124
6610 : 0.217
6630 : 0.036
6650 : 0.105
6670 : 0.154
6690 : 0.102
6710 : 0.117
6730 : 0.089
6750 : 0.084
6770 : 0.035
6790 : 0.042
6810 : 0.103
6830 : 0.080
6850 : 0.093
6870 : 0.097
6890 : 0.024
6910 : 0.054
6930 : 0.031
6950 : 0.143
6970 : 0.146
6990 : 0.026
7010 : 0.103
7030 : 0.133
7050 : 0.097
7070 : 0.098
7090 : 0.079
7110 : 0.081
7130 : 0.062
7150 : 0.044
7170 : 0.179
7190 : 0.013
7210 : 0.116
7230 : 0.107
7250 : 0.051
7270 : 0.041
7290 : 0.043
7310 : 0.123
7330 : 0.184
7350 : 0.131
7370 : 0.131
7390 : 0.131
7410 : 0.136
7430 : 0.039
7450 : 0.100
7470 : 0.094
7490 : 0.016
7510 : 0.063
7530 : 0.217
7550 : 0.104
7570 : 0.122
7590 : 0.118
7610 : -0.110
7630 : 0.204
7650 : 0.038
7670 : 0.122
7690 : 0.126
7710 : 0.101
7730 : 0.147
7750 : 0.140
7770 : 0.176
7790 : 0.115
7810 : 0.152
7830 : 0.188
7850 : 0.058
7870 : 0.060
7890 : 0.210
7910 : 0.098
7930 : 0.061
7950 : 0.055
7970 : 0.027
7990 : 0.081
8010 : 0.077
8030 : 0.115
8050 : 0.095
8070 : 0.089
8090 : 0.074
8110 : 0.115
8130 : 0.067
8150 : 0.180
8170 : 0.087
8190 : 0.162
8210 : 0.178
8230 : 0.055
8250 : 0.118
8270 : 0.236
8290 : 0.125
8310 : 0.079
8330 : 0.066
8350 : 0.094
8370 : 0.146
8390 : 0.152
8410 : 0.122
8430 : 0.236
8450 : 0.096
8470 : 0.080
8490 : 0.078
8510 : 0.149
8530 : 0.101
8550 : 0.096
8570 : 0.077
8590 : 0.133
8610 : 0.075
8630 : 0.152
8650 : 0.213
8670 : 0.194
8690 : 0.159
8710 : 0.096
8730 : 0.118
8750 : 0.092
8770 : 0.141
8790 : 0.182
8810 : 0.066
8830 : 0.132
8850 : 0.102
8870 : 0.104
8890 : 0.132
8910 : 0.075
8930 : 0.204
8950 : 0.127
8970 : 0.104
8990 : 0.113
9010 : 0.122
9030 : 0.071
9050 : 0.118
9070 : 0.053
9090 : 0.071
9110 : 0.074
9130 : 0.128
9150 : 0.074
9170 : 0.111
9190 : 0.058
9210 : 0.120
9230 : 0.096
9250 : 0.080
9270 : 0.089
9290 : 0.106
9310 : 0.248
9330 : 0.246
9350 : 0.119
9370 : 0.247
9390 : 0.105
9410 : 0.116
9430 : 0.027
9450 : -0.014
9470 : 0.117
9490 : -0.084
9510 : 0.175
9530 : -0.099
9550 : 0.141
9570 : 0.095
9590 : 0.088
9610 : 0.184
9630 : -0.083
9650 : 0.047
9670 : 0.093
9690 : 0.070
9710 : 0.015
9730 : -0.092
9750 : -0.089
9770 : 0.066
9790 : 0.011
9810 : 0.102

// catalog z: 0.651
